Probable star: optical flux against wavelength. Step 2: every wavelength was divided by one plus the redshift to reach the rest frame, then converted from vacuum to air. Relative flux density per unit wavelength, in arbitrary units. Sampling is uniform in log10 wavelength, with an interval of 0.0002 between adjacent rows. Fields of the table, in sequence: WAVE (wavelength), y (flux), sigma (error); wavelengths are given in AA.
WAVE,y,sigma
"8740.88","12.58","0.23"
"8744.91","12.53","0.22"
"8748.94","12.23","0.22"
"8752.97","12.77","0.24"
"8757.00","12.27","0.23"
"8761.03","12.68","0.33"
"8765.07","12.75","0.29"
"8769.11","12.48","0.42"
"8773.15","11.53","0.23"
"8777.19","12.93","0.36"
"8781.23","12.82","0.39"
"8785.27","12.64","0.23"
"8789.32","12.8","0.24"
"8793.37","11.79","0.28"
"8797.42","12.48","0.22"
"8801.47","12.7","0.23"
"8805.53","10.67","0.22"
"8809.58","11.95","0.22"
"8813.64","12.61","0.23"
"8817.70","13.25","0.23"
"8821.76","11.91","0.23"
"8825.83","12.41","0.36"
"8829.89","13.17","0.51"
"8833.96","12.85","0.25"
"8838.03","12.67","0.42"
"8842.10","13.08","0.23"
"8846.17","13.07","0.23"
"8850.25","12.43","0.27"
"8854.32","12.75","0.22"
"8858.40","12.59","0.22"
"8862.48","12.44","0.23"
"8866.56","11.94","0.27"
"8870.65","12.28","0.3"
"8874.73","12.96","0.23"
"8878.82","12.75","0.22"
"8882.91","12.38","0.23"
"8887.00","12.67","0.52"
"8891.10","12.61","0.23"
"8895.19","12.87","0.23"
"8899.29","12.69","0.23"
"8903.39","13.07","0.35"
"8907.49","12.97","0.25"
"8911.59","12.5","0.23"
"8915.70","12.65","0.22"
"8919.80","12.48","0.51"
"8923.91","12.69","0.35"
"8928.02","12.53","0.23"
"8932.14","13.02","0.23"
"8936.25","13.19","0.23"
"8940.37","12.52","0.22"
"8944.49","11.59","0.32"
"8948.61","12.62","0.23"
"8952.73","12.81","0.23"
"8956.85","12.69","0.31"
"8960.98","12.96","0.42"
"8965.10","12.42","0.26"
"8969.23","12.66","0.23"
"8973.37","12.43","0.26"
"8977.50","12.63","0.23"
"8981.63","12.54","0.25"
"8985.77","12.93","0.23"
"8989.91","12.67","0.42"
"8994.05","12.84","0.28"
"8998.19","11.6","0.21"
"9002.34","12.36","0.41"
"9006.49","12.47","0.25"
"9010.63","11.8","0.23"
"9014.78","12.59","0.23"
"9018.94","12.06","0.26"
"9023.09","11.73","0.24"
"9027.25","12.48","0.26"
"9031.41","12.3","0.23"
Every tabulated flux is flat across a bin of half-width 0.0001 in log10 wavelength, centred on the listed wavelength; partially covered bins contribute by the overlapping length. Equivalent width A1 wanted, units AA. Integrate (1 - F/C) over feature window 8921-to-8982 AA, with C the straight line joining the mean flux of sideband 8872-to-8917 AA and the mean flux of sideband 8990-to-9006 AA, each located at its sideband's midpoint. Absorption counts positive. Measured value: -0.5 AA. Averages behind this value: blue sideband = 12.7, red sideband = 12.3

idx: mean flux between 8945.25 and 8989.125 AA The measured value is 12.6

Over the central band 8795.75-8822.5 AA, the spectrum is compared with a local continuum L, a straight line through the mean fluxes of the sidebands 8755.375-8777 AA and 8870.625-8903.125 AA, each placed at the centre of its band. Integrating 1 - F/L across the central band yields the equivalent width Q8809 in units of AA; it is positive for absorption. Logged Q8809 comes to 0.6 AA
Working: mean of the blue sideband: 12.4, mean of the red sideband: 12.7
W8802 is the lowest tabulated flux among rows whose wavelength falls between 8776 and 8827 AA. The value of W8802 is 10.67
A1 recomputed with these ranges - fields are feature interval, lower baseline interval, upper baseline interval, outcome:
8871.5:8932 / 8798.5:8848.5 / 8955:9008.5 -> -0.8 AA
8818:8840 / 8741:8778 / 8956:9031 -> -0.4 AA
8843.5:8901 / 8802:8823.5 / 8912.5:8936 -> -0.8 AA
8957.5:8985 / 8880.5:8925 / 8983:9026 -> -0.4 AA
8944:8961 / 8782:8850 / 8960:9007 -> -0.1 AA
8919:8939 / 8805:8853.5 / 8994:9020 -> -0.7 AA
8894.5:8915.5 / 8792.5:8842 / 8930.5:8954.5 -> -0.4 AA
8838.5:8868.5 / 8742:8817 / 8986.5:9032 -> -0.6 AA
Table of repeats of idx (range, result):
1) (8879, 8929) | 12.7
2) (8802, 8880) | 12.5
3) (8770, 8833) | 12.4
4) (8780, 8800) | 12.5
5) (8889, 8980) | 12.7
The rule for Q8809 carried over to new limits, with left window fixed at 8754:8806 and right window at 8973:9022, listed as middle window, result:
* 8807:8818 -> 0.00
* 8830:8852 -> -0.80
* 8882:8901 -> -0.39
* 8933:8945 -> -0.19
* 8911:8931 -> -0.32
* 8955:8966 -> -0.28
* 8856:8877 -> -0.08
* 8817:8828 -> -0.03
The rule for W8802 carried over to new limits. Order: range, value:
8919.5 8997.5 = 11.59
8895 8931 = 12.48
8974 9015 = 11.6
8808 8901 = 11.91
